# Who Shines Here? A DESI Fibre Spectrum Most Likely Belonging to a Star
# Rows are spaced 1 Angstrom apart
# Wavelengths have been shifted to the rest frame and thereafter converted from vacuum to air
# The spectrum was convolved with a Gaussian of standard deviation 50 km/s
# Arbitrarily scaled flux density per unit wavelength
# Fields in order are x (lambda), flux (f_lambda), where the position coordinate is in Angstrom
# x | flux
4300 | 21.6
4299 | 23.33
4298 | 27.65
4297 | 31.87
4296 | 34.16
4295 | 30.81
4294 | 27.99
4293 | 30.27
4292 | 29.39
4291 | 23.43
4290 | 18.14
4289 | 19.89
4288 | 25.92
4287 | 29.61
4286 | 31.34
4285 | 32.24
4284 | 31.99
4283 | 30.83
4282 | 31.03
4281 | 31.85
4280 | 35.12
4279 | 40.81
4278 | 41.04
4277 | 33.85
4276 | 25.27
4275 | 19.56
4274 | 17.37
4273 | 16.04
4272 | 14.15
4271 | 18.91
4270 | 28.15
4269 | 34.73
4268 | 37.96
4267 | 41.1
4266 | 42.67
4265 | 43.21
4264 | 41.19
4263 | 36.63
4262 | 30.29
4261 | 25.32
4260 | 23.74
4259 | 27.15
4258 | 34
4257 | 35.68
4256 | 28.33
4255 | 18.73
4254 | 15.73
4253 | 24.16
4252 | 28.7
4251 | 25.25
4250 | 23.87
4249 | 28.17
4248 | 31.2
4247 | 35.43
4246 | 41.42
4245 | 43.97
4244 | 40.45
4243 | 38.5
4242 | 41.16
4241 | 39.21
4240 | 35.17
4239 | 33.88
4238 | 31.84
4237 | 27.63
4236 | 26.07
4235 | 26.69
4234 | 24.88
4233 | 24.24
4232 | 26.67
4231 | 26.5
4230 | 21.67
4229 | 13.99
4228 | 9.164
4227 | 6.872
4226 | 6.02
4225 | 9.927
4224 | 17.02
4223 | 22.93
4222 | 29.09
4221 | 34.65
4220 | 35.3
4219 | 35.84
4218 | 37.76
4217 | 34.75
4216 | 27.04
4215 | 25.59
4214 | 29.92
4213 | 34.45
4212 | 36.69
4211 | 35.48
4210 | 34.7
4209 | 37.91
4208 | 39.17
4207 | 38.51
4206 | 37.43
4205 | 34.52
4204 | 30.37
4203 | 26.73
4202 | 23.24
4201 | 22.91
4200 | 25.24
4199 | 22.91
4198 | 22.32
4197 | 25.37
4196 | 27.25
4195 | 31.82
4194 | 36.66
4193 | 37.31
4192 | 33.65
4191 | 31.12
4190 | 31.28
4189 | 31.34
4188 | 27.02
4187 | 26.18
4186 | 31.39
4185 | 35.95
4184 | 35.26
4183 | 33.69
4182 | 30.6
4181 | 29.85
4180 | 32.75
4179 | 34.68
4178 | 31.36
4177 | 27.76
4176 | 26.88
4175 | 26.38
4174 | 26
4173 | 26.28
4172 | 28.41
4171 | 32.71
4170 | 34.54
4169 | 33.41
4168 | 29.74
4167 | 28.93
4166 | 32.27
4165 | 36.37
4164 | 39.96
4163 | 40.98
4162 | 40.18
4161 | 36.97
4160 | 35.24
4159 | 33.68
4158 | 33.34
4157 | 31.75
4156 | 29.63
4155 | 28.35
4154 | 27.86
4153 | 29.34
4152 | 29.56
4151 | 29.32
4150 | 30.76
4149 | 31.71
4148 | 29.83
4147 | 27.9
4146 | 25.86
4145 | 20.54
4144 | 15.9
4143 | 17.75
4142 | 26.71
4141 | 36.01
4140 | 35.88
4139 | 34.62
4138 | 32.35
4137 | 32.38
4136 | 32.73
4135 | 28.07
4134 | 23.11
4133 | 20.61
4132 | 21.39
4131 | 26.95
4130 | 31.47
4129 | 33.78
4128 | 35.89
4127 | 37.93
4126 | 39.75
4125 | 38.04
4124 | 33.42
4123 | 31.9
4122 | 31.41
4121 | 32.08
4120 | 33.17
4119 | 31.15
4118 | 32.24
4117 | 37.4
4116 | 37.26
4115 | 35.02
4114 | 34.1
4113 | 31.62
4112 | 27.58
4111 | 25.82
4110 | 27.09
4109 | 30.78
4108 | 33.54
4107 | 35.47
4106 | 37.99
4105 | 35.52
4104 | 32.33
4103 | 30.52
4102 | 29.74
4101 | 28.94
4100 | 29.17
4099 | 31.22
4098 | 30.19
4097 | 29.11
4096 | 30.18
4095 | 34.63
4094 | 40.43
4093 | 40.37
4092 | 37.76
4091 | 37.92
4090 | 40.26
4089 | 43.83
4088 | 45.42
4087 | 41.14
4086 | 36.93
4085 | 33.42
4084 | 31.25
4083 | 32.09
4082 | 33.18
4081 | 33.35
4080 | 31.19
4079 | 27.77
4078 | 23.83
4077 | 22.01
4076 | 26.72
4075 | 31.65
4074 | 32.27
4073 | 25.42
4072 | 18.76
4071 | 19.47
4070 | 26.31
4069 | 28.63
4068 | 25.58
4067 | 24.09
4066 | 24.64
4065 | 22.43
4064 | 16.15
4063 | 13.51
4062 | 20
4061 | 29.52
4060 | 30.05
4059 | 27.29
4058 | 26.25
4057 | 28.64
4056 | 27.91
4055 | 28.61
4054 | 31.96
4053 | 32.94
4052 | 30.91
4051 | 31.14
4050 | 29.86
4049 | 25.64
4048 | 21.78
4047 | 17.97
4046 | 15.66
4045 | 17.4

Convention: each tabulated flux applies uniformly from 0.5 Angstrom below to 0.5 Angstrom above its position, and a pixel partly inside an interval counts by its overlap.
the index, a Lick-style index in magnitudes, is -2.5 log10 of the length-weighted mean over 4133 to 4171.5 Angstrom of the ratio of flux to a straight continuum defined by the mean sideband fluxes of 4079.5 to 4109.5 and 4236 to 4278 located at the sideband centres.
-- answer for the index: 0.081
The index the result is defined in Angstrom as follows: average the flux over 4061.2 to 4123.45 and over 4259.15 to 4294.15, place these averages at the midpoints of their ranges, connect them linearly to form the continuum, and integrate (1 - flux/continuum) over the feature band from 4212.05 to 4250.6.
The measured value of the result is 2.0 Angstrom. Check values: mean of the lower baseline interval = 30.9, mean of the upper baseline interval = 29.7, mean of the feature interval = 28.5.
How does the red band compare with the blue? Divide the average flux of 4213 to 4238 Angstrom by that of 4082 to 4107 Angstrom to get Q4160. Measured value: 0.7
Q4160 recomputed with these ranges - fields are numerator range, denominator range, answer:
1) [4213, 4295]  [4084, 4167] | 0.89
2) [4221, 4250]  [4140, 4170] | 0.88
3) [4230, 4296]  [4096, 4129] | 0.92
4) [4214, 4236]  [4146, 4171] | 0.74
